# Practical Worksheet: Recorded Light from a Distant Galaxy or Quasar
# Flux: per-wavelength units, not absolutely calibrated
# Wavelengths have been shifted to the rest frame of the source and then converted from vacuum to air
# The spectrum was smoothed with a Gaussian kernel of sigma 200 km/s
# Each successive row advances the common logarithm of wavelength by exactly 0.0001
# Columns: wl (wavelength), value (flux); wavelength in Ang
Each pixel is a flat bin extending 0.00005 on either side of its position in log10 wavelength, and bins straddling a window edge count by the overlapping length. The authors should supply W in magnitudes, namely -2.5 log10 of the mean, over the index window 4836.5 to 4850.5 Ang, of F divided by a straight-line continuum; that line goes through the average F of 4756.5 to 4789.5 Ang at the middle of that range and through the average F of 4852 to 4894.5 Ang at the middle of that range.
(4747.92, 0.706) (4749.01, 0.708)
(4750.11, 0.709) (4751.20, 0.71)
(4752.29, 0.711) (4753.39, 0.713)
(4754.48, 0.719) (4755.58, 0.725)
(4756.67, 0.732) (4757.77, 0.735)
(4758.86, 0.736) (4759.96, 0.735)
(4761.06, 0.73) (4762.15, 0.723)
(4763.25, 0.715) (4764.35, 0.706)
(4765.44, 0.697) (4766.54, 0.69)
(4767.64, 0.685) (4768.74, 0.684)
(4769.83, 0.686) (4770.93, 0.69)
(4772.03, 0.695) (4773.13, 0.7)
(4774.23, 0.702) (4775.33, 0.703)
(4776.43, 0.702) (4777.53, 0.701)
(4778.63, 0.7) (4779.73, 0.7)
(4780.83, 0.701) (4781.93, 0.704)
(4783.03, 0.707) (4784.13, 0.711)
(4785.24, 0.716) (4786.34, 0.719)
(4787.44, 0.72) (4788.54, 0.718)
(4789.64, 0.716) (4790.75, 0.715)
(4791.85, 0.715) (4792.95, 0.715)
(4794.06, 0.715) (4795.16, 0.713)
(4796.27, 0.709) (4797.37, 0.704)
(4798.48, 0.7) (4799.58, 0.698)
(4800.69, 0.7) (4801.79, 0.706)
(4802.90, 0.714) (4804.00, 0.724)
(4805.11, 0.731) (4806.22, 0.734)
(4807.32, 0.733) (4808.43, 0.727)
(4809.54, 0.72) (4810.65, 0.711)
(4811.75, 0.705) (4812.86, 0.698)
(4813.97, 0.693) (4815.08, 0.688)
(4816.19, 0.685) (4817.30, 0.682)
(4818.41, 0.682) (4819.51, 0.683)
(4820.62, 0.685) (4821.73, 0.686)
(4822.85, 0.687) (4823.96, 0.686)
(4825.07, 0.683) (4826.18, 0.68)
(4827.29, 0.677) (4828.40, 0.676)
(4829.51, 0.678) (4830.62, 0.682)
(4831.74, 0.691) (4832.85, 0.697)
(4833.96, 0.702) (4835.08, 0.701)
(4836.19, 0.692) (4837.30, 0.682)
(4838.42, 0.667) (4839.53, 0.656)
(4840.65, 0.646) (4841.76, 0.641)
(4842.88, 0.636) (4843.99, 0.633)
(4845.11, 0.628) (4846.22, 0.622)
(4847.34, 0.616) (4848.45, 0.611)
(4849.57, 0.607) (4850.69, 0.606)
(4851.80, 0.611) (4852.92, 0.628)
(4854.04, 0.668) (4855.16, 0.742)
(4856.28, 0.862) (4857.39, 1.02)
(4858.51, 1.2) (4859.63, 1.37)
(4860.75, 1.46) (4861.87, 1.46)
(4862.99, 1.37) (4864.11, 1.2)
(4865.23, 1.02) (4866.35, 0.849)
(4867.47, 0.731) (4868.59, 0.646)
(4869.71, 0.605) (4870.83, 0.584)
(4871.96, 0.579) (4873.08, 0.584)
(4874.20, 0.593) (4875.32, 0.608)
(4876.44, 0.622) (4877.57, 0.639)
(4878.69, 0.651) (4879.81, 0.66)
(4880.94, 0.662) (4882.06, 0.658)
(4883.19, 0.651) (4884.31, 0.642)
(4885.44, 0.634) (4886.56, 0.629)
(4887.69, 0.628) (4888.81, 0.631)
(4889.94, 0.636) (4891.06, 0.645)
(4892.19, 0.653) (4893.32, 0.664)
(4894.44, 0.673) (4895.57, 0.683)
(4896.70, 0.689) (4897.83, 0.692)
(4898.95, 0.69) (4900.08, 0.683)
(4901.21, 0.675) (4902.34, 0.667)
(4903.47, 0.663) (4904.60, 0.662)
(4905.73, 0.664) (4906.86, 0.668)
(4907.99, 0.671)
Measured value 0.192 mag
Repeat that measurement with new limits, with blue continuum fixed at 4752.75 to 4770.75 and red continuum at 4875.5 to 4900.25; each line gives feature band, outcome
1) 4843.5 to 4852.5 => 0.09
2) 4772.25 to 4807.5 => -0.02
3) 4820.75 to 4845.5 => 0.01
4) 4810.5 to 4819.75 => -0.01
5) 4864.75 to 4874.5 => -0.04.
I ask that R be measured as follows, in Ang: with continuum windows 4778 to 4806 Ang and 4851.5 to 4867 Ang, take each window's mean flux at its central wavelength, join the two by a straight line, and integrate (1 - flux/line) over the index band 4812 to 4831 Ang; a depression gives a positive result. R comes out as 3.8 Ang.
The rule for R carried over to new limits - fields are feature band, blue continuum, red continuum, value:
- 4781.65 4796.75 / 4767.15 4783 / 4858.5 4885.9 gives 0.0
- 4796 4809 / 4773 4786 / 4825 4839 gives -0.4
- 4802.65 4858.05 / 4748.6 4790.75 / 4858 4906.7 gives 3.5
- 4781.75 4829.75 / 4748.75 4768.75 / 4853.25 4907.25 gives 1.9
